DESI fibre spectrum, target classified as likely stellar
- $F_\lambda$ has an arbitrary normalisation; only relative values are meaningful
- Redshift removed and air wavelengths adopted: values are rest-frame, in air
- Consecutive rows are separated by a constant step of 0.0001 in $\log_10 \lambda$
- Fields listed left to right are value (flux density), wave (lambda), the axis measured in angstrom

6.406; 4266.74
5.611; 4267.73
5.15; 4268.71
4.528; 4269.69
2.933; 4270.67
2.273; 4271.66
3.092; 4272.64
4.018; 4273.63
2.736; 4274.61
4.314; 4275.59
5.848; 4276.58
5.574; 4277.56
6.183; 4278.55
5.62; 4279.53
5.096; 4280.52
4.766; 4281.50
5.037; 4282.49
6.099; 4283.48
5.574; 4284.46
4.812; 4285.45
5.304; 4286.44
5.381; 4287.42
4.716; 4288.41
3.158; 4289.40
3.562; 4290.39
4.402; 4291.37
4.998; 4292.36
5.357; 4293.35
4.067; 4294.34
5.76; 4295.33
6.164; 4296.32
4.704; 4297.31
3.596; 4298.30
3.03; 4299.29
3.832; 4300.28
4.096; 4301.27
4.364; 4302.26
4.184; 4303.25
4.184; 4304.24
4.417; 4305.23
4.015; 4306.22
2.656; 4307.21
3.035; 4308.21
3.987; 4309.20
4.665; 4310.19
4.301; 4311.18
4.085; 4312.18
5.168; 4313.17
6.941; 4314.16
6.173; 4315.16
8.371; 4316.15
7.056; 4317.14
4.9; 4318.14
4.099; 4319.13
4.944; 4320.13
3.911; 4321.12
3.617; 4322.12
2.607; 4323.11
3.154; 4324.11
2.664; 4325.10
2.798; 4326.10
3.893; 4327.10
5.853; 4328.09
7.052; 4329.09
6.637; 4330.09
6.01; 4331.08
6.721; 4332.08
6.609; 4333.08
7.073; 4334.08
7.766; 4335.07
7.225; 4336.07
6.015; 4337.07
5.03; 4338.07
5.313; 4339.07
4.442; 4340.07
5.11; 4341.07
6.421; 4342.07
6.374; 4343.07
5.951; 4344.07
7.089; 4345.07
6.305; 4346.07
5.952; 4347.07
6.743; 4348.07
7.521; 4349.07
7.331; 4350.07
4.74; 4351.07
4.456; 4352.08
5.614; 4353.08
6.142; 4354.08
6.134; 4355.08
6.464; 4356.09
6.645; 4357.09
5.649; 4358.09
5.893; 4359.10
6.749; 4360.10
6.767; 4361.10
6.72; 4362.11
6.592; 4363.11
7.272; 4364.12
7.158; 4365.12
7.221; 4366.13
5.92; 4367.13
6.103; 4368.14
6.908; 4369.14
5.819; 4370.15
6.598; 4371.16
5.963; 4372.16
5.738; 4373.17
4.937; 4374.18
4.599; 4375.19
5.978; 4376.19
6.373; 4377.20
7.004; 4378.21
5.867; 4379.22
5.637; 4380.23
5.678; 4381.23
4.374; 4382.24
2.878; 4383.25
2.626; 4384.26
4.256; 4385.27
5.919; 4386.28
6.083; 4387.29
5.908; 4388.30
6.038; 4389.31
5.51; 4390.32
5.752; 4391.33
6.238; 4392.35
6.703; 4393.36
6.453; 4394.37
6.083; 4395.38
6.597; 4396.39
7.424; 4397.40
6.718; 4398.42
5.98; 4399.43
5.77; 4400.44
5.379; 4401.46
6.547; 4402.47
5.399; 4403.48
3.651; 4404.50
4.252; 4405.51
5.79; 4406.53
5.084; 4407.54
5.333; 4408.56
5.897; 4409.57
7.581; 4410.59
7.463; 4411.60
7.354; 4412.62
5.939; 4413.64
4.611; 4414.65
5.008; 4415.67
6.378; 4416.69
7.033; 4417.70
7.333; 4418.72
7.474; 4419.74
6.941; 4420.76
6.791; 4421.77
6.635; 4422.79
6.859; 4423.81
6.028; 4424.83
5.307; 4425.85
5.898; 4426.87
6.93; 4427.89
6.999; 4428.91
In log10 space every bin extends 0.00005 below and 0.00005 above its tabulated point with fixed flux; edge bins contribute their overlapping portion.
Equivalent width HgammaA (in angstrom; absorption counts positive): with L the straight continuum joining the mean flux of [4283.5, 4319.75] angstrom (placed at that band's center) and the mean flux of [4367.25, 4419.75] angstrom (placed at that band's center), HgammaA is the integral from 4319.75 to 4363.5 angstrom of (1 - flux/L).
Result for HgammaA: -4.4 angstrom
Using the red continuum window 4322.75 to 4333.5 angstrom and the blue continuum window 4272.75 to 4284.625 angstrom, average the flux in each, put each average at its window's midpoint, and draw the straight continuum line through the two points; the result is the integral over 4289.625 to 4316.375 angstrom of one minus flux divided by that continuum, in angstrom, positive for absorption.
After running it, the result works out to 2.2 angstrom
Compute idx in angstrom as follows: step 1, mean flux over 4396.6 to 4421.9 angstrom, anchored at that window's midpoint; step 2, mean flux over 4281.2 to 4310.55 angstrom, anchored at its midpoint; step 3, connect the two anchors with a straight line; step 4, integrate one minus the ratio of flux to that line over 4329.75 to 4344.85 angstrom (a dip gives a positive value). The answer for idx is -3.4 angstrom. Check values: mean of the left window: 4.46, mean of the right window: 6.12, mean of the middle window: 6.19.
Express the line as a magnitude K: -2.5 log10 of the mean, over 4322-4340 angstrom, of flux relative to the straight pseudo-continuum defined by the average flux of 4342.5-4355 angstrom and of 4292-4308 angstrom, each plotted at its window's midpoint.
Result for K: 0.037 mag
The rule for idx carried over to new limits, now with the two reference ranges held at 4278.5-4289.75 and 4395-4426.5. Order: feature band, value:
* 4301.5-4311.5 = 2.5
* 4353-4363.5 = -1.1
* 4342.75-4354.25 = -1.1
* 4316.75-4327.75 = 3.0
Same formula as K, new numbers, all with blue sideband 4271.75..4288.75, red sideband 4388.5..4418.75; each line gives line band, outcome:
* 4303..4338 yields 0.04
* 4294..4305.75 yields 0.16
